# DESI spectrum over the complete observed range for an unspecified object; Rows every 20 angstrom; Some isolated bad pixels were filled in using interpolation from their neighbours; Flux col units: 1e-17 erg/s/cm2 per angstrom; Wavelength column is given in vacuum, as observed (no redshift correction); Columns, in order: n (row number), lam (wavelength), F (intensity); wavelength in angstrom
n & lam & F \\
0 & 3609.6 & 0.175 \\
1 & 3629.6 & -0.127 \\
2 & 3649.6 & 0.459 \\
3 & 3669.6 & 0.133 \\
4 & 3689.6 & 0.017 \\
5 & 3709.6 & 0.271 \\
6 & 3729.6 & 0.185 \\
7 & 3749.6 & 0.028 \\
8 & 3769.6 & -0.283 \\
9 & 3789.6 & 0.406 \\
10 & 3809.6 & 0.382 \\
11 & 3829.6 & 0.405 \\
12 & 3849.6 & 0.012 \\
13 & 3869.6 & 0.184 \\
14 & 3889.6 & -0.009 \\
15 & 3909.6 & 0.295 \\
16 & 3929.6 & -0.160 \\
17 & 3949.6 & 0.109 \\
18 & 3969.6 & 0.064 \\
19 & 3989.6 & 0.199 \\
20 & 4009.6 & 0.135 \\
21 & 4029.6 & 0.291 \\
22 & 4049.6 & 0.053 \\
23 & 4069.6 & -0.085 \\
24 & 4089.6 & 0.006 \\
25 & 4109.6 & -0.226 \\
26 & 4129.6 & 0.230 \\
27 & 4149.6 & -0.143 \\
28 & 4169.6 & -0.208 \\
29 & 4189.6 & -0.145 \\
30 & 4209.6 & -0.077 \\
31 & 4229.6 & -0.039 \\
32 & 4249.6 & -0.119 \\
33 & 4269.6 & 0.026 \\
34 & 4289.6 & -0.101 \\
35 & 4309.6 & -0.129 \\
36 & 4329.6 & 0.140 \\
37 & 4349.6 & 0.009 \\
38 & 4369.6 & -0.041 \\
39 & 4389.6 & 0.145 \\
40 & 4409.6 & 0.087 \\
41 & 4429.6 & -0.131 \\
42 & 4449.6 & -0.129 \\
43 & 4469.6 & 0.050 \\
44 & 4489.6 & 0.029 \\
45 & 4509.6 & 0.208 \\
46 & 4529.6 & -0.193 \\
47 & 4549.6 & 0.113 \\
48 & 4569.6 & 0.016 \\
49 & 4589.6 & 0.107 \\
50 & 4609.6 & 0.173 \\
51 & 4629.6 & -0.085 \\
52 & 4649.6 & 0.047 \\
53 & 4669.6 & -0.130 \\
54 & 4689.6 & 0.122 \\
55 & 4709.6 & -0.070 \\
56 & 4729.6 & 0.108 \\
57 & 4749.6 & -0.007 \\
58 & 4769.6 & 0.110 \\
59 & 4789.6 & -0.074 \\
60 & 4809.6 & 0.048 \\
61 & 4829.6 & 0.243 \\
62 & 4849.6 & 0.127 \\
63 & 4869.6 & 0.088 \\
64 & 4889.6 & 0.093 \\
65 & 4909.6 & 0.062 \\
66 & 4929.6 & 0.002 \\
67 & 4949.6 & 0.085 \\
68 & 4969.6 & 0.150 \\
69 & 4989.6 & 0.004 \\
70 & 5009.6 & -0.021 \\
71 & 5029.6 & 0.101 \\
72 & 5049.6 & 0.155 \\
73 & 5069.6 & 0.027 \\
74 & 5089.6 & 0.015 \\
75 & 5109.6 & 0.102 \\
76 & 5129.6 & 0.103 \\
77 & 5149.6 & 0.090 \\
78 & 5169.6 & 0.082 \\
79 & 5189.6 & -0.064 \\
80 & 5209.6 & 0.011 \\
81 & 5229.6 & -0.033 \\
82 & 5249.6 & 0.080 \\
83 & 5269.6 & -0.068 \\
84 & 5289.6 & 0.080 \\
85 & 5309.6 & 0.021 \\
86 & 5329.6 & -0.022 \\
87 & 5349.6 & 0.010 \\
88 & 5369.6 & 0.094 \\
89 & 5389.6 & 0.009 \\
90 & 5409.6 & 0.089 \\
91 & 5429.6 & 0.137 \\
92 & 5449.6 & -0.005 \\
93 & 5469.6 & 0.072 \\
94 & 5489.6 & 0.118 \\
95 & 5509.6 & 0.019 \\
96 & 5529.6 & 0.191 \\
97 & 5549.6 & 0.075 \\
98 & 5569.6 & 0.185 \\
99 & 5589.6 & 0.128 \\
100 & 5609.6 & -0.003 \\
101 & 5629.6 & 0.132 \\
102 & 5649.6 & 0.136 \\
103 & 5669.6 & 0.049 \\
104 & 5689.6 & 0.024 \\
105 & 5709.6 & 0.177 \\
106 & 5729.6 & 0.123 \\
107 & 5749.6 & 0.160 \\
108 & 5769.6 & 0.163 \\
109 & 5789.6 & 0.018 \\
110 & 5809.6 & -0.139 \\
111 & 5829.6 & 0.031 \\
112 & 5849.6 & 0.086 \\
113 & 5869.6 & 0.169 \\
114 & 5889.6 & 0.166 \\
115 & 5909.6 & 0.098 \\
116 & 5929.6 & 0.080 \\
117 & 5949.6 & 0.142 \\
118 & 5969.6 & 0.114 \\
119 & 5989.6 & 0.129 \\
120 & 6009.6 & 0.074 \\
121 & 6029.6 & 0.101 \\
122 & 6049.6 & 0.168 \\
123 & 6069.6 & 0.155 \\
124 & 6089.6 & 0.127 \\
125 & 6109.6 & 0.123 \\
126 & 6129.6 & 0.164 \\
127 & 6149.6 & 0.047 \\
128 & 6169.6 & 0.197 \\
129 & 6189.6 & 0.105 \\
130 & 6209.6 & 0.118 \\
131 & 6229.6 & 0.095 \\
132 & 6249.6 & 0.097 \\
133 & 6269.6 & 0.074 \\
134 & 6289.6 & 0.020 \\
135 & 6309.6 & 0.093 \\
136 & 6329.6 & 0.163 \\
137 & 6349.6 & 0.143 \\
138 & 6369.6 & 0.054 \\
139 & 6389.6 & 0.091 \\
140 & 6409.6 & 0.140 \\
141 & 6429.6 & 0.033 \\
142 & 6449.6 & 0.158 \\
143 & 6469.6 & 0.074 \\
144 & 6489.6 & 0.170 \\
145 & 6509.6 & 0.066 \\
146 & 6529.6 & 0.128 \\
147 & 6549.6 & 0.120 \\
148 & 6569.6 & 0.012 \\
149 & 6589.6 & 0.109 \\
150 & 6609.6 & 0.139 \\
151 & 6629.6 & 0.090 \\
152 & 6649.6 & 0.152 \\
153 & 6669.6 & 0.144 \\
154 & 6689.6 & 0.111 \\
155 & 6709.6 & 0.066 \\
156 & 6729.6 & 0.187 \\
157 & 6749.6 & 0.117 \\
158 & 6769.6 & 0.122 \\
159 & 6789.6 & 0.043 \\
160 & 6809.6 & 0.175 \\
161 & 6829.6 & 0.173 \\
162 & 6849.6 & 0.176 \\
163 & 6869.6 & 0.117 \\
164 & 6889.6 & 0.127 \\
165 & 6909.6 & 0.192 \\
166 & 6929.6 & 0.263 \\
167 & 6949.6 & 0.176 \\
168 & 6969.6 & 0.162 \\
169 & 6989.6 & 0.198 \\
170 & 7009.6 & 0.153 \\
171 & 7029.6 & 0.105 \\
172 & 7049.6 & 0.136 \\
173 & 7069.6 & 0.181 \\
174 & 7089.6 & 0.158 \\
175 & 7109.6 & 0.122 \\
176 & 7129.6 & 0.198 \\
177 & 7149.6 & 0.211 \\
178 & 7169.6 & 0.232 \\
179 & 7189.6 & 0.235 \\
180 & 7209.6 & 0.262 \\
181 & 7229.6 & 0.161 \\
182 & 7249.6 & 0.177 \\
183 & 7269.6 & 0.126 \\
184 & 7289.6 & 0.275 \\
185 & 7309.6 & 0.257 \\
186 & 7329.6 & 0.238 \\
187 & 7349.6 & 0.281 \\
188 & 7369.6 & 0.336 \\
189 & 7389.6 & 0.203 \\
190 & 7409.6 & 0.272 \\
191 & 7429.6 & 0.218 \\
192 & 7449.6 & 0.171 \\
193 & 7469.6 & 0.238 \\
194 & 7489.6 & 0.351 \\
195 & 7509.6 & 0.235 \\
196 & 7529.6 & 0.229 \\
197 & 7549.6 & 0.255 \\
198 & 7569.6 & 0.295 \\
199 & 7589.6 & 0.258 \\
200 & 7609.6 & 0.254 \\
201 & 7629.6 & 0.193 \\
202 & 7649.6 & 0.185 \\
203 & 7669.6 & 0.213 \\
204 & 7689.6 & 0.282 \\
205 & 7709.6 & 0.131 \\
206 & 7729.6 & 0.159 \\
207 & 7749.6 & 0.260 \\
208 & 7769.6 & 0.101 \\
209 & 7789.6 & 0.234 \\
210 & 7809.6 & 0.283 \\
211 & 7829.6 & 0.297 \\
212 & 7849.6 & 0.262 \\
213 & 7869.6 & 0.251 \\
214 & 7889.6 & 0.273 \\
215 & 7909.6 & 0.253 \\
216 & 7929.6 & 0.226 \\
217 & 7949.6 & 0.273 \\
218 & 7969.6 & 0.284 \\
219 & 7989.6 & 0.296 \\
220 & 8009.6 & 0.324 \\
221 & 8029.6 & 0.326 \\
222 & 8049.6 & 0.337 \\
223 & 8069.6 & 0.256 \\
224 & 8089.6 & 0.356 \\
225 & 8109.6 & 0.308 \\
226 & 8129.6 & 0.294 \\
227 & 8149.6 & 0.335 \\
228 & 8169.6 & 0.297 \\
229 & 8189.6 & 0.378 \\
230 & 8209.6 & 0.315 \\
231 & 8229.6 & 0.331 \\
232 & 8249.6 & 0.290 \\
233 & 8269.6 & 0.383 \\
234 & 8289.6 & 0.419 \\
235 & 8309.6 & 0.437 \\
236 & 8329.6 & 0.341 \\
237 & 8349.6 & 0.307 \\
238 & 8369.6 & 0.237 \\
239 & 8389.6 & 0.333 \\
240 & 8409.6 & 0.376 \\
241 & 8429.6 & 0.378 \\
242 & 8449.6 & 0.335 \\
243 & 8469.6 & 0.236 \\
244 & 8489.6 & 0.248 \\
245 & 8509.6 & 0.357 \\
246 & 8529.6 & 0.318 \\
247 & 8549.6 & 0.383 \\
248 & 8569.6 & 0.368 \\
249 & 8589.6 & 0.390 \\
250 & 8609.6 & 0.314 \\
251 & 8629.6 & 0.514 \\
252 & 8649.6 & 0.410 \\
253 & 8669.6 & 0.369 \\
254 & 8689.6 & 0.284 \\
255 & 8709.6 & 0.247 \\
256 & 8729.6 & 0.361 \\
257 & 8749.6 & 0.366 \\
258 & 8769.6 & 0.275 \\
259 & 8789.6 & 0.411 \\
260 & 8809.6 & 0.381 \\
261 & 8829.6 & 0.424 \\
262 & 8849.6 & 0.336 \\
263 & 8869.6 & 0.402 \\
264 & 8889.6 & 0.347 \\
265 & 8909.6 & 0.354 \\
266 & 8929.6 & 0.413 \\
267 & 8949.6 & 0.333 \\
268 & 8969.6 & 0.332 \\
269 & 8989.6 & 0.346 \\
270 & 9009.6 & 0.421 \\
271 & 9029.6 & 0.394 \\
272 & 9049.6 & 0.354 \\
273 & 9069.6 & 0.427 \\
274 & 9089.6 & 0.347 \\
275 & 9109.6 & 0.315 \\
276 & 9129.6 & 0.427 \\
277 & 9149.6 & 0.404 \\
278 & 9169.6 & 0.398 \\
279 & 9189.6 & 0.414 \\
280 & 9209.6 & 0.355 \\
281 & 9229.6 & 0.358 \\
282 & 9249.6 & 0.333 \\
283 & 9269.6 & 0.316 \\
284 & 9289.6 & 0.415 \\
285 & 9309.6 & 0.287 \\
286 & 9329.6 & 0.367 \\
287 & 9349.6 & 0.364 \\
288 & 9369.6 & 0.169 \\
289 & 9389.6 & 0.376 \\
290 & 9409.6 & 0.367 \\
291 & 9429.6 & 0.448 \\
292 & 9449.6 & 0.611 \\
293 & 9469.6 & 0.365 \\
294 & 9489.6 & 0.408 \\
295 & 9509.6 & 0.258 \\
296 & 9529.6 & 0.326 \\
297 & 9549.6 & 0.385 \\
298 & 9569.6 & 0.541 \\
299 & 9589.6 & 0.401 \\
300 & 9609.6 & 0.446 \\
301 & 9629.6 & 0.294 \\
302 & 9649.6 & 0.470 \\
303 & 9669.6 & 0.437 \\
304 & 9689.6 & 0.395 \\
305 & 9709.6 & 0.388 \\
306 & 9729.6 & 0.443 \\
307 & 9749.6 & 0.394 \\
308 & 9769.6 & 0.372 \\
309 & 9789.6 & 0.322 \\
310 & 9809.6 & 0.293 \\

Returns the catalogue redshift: 0.79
